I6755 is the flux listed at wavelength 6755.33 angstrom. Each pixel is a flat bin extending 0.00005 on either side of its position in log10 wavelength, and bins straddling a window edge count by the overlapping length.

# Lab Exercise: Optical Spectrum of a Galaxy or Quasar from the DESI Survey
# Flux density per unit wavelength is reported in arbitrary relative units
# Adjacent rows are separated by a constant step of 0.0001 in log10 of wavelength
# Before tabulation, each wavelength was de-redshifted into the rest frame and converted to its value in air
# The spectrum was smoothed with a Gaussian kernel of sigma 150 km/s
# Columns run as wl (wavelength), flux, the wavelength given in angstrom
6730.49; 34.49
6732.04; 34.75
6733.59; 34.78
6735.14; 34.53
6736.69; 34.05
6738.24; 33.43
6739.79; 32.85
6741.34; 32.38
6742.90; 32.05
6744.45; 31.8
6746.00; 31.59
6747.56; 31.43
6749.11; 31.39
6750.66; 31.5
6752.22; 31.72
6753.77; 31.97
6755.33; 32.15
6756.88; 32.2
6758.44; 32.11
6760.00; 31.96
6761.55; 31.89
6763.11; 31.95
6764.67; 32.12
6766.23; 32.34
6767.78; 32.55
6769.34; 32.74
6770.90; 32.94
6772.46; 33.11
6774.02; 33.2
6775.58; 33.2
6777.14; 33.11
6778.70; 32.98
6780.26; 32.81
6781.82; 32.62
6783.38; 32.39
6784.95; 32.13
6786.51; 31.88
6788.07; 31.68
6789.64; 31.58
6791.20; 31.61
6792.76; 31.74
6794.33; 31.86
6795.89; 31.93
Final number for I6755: 32.15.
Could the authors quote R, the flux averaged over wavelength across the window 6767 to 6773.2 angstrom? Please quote 32.9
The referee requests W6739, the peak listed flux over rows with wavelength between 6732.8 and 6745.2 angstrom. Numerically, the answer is 34.78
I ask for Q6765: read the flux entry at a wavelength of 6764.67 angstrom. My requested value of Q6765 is 32.12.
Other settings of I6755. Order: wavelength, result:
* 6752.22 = 31.72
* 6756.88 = 32.2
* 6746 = 31.59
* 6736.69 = 34.05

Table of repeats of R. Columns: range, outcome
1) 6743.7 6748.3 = 31.6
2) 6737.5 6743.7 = 32.7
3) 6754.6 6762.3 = 32.1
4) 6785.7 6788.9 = 31.8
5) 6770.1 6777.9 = 33.1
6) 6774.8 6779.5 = 33.1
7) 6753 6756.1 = 32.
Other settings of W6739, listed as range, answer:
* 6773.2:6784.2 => 33.2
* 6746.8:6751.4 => 31.5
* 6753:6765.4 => 32.2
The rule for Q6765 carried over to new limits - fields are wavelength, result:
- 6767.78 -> 32.55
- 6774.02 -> 33.2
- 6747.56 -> 31.43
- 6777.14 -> 33.11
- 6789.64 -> 31.58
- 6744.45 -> 31.8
